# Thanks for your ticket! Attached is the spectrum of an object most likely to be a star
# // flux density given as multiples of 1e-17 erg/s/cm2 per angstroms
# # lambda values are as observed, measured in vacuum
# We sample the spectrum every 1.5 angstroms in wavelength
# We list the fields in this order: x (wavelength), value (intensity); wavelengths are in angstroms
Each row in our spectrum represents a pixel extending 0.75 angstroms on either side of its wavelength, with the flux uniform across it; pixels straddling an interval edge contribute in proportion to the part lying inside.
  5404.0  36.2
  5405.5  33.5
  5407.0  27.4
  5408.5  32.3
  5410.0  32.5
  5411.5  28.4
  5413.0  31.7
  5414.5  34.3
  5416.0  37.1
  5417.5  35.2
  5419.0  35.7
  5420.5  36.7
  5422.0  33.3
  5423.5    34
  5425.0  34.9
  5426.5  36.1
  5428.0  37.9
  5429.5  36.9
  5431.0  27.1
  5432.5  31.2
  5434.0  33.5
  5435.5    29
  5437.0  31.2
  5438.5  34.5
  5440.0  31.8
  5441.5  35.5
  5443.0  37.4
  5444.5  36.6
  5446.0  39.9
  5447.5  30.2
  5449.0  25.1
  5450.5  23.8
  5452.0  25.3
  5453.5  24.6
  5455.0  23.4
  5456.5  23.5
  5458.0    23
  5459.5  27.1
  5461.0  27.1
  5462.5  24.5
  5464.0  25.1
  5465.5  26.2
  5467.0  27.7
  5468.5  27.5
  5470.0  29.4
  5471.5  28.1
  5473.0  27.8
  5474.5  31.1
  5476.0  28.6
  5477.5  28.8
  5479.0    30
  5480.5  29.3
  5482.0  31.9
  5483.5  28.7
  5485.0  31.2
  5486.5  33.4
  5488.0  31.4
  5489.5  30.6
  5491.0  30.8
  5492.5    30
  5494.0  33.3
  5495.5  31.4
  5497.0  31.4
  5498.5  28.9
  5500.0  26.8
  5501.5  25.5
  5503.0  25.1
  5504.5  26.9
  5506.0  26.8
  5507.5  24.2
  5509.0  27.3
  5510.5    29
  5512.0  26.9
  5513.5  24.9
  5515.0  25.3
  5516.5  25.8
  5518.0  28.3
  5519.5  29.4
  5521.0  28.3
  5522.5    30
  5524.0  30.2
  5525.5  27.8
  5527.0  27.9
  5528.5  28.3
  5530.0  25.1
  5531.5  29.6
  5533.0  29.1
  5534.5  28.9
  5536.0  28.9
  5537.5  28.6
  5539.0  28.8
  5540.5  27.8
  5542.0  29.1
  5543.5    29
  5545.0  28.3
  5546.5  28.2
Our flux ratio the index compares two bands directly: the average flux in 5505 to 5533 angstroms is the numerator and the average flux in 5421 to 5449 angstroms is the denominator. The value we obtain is 0.82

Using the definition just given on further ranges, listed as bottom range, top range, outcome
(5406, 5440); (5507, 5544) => 0.84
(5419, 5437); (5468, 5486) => 0.87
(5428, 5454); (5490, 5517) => 0.88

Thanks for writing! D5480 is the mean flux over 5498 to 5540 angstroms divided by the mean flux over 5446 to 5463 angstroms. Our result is 1.07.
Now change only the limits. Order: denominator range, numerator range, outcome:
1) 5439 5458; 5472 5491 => 1.02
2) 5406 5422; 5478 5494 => 0.93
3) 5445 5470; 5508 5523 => 1.03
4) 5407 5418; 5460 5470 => 0.81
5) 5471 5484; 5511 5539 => 0.95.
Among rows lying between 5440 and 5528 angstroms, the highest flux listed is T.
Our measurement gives 39.9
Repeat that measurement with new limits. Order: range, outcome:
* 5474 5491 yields 33.4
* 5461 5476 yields 31.1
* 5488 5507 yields 33.3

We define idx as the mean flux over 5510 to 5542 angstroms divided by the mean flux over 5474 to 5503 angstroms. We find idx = 0.93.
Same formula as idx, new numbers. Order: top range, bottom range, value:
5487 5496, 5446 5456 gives 1.18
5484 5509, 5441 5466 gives 1.04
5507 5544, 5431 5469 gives 0.97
